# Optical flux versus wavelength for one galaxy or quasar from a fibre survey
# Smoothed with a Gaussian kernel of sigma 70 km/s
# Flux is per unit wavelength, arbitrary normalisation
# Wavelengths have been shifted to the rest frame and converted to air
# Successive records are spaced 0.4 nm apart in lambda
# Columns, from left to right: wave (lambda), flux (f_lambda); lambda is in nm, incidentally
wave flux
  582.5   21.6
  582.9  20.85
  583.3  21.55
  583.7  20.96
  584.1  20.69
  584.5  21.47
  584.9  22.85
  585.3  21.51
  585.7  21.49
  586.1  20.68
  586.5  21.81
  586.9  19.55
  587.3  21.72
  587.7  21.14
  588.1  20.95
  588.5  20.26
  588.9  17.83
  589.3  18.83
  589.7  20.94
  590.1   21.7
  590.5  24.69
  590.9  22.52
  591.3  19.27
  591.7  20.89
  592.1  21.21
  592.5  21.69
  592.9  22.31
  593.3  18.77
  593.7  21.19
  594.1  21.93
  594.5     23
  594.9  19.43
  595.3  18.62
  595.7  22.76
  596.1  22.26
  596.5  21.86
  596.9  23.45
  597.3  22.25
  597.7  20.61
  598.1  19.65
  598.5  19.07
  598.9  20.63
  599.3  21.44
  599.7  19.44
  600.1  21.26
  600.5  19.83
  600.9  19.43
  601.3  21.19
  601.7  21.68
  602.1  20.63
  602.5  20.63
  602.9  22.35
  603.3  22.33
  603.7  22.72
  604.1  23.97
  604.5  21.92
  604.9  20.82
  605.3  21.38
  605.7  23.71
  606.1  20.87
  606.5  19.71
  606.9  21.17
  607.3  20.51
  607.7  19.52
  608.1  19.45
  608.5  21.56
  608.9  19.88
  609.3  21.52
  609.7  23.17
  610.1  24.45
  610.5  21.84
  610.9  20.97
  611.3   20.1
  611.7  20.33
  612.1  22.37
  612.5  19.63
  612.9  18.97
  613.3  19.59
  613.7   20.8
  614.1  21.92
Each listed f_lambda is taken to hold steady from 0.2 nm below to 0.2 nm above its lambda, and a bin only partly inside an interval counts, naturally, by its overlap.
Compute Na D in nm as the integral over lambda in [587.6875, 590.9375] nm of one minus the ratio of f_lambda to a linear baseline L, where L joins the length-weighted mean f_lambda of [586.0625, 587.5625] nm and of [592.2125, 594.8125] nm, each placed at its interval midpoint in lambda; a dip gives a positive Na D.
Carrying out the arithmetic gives 0.04 nm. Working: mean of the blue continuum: 21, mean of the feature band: 20.9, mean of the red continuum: 21.4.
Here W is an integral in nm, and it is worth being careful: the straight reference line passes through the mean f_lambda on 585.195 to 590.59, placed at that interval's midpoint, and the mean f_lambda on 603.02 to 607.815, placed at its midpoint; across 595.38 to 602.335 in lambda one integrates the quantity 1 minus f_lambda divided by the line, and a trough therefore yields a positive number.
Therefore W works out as 0.11 nm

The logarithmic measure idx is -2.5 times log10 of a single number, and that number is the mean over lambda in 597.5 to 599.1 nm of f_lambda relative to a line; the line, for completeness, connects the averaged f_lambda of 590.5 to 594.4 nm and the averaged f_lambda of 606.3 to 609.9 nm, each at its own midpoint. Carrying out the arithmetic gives 0.06 mag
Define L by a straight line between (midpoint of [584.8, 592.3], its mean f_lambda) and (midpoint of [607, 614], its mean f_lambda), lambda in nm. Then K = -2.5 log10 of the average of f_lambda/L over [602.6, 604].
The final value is -0.08 mag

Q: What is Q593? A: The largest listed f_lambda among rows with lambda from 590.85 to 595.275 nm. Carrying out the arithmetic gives 23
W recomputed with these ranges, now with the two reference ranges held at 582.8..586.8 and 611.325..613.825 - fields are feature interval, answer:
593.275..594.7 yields -0.036 nm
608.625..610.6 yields -0.174 nm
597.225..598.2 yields 0.003 nm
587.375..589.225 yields 0.099 nm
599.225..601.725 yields 0.029 nm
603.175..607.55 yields -0.247 nm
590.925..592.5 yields 0.018 nm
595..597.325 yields -0.092 nm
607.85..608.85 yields 0.003 nm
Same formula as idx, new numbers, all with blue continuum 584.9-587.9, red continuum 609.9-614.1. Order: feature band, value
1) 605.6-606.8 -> -0.01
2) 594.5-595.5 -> 0.07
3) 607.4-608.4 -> 0.06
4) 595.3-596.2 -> -0.03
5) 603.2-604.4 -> -0.10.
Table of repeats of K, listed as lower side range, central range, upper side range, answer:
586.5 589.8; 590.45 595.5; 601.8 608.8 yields -0.03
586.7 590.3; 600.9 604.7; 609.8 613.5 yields -0.05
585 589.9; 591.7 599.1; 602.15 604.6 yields 0.01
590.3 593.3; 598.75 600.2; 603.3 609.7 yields 0.04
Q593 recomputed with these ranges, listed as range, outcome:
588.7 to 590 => 20.94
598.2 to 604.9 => 23.97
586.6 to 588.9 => 21.72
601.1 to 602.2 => 21.68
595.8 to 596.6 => 22.26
